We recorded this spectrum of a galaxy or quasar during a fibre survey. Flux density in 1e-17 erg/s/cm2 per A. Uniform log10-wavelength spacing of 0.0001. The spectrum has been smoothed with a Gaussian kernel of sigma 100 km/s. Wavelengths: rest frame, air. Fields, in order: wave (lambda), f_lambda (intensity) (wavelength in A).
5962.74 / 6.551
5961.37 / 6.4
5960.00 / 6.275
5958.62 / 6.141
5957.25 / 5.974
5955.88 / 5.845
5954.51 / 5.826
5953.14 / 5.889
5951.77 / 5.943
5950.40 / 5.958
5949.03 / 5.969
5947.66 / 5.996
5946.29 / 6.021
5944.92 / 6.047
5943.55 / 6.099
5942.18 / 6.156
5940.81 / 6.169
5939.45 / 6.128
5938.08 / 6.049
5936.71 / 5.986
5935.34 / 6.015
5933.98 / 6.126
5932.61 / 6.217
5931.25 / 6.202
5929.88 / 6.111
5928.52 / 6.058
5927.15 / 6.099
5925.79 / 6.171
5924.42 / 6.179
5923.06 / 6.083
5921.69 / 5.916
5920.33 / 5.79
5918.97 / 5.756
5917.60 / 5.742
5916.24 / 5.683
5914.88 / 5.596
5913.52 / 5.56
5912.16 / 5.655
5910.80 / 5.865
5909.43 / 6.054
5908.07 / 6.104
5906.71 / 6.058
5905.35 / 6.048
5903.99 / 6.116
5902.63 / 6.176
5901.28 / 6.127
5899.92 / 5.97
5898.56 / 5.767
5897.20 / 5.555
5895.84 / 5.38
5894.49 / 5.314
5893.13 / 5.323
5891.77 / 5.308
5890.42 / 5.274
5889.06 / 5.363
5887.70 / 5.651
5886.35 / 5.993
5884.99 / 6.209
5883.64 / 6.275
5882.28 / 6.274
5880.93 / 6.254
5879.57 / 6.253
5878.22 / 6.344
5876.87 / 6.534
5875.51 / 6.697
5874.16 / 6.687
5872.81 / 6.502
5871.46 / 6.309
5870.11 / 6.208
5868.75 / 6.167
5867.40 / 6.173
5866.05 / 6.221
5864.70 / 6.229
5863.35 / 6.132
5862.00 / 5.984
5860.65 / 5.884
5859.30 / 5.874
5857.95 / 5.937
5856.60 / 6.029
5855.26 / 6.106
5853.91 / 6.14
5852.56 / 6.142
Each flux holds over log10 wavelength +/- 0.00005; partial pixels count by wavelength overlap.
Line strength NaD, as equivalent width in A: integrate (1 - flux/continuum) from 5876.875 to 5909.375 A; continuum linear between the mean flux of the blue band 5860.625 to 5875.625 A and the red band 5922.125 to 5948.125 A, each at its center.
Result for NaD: 1.6 A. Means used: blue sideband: 6.27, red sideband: 6.1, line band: 5.89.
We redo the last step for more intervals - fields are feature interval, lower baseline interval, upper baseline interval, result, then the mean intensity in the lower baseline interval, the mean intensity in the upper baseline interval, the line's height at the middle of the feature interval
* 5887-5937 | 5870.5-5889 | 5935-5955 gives 2.4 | 6.27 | 6.02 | 6.15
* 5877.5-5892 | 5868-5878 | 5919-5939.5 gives 0.9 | 6.44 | 6.06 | 6.36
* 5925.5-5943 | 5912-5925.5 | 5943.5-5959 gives -0.7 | 5.81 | 5.97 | 5.89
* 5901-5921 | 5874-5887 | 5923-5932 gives 1.0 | 6.34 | 6.14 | 6.21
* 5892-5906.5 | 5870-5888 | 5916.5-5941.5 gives 1.0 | 6.32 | 6.04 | 6.2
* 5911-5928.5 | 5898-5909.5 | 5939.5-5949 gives 0.6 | 6.05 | 6.08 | 6.06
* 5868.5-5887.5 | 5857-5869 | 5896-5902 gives -1.2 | 6.06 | 5.82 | 5.96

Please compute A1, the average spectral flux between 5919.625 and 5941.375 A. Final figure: 6.08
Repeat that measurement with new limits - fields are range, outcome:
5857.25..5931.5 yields 5.98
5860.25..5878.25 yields 6.3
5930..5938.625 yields 6.1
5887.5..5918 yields 5.73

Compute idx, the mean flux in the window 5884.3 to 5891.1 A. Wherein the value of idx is 5.7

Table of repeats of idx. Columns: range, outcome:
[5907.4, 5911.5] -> 5.99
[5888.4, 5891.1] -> 5.32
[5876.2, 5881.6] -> 6.35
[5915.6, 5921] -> 5.74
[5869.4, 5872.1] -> 6.24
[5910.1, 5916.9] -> 5.67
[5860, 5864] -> 6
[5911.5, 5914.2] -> 5.61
